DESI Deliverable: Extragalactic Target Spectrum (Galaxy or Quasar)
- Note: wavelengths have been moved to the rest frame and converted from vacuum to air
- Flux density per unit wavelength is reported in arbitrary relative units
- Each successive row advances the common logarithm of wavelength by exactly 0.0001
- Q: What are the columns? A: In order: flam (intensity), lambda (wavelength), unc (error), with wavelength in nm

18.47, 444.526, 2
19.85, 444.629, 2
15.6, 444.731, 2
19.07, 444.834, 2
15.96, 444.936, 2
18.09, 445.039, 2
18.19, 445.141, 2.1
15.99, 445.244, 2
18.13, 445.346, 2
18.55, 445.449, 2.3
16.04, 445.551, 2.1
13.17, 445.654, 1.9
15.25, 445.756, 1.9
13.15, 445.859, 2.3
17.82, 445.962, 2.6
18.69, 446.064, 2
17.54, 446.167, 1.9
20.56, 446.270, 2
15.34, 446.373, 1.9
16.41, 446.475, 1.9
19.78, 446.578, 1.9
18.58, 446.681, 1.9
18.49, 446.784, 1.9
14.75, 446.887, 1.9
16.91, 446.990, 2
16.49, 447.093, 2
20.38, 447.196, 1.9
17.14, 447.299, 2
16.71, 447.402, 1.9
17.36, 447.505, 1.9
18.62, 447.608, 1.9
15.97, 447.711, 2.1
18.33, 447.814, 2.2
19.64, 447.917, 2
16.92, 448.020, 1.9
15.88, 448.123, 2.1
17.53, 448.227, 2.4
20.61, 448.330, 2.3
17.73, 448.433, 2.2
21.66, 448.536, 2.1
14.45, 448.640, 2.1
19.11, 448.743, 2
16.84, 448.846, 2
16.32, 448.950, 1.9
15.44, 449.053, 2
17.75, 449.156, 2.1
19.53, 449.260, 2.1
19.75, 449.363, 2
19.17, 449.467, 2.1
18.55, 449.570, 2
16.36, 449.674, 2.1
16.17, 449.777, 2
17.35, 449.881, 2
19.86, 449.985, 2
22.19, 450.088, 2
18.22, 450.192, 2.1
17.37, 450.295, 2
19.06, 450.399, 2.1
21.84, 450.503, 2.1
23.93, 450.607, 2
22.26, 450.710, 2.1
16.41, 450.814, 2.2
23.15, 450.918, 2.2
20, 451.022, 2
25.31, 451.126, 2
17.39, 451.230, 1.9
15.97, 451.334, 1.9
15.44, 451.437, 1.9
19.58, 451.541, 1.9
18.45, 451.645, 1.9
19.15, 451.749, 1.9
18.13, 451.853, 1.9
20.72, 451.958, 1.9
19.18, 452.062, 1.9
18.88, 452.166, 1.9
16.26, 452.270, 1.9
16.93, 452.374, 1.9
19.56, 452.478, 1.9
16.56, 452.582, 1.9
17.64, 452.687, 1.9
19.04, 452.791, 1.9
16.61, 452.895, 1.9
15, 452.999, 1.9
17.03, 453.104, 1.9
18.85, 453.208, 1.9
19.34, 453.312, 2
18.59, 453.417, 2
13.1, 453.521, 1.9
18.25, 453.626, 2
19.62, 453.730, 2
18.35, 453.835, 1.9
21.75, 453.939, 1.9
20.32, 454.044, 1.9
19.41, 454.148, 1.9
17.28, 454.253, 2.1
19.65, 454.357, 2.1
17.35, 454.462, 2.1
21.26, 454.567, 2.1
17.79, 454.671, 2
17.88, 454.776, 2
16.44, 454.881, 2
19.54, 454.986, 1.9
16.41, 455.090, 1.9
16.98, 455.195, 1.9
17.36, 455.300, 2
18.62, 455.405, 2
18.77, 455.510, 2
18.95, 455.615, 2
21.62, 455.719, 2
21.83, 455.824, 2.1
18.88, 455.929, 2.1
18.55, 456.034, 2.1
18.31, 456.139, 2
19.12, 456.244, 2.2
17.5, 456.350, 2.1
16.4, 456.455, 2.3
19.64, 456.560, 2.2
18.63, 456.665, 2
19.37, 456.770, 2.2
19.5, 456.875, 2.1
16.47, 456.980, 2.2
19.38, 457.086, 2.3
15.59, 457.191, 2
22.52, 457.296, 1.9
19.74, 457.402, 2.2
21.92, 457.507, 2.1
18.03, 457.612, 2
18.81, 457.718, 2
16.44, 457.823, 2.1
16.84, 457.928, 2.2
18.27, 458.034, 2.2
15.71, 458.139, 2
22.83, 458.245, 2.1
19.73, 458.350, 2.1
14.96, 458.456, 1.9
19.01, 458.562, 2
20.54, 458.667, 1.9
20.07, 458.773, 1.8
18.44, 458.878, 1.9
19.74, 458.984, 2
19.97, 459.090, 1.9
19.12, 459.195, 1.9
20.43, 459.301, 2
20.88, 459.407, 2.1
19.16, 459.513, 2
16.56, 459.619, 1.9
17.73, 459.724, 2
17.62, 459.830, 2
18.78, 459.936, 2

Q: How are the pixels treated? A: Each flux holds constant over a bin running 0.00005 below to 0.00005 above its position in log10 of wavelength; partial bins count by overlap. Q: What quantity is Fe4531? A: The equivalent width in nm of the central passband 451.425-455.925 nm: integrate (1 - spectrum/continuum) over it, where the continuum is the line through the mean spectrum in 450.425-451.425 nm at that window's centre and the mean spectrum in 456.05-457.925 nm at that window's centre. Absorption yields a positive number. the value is 0.28 nm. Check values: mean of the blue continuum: 20.4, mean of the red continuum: 18.6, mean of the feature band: 18.4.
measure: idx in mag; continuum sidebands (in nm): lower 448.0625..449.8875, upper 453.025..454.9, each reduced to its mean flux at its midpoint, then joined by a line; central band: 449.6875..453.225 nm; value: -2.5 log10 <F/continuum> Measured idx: -0.04 mag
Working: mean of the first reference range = 17.8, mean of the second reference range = 18.4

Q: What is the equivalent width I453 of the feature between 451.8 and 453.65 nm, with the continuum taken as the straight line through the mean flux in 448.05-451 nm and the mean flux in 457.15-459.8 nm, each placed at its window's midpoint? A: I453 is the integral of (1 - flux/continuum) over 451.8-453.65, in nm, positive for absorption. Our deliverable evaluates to 0.10 nm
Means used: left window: 18.7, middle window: 17.7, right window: 18.9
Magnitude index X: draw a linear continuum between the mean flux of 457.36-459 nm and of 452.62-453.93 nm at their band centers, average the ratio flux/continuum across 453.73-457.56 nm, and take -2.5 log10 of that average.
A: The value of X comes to -0.04 mag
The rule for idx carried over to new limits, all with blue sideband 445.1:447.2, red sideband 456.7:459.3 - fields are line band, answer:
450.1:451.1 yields -0.153 mag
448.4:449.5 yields -0.028 mag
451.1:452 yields -0.047 mag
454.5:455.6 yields 0.020 mag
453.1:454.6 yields -0.025 mag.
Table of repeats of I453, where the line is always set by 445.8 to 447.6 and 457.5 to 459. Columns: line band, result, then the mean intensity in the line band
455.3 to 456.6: -0.039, 18.9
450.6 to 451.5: -0.096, 19.8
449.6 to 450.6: -0.065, 18.9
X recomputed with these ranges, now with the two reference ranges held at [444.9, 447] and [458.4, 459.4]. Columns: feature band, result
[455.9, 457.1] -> 0.02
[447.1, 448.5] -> -0.04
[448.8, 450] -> 0.00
